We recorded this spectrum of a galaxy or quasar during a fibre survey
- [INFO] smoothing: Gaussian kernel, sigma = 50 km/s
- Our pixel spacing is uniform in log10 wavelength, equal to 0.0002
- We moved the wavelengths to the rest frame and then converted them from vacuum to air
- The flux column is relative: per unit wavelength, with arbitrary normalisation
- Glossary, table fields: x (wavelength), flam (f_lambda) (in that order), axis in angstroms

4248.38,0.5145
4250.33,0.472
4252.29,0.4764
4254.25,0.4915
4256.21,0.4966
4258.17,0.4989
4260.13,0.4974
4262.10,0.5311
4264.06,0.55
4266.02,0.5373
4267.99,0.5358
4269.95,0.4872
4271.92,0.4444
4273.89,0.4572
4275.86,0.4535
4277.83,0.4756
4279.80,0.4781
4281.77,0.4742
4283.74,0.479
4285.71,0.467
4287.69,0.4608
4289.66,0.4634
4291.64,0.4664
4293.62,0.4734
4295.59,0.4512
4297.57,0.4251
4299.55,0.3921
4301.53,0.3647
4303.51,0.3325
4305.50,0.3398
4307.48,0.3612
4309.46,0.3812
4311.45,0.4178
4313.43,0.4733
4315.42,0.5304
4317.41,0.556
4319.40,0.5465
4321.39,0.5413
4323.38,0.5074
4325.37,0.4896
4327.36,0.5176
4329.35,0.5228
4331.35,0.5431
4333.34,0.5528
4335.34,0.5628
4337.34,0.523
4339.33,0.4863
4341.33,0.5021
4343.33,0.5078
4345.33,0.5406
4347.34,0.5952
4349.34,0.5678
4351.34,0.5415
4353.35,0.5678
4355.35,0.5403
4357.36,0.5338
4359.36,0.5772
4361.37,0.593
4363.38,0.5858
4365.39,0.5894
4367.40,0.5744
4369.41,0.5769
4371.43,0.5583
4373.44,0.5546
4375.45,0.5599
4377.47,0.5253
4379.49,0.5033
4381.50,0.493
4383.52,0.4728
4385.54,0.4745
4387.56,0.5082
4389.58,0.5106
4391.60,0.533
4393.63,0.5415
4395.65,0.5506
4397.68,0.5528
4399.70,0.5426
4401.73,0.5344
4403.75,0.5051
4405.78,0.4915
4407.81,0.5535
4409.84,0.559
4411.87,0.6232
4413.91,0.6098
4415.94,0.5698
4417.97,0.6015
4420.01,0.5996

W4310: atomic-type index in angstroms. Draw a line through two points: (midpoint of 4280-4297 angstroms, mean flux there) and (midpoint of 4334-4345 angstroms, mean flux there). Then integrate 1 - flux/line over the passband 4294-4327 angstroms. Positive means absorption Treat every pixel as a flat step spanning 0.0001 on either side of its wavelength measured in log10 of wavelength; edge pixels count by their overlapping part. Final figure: 2.9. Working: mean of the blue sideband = 0.467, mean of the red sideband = 0.519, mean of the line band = 0.447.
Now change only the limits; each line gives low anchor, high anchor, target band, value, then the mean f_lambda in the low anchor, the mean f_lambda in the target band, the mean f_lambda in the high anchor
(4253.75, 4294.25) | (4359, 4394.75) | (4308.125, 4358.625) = -0.4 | 0.487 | 0.521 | 0.54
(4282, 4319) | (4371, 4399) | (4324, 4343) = -2.0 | 0.438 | 0.522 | 0.524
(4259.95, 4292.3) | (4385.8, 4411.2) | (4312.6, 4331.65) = -0.7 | 0.486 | 0.522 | 0.532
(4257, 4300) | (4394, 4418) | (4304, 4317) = 2.0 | 0.478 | 0.42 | 0.556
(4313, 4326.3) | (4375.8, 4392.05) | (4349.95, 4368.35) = -2.0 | 0.523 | 0.567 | 0.504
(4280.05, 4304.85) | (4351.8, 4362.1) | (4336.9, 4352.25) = 0.1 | 0.437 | 0.534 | 0.561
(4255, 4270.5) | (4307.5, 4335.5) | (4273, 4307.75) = 5.1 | 0.517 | 0.436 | 0.504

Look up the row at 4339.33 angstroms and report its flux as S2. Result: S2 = 0.4863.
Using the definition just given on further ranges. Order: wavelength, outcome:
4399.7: 0.5426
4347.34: 0.5952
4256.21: 0.4966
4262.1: 0.5311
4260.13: 0.4974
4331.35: 0.5431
